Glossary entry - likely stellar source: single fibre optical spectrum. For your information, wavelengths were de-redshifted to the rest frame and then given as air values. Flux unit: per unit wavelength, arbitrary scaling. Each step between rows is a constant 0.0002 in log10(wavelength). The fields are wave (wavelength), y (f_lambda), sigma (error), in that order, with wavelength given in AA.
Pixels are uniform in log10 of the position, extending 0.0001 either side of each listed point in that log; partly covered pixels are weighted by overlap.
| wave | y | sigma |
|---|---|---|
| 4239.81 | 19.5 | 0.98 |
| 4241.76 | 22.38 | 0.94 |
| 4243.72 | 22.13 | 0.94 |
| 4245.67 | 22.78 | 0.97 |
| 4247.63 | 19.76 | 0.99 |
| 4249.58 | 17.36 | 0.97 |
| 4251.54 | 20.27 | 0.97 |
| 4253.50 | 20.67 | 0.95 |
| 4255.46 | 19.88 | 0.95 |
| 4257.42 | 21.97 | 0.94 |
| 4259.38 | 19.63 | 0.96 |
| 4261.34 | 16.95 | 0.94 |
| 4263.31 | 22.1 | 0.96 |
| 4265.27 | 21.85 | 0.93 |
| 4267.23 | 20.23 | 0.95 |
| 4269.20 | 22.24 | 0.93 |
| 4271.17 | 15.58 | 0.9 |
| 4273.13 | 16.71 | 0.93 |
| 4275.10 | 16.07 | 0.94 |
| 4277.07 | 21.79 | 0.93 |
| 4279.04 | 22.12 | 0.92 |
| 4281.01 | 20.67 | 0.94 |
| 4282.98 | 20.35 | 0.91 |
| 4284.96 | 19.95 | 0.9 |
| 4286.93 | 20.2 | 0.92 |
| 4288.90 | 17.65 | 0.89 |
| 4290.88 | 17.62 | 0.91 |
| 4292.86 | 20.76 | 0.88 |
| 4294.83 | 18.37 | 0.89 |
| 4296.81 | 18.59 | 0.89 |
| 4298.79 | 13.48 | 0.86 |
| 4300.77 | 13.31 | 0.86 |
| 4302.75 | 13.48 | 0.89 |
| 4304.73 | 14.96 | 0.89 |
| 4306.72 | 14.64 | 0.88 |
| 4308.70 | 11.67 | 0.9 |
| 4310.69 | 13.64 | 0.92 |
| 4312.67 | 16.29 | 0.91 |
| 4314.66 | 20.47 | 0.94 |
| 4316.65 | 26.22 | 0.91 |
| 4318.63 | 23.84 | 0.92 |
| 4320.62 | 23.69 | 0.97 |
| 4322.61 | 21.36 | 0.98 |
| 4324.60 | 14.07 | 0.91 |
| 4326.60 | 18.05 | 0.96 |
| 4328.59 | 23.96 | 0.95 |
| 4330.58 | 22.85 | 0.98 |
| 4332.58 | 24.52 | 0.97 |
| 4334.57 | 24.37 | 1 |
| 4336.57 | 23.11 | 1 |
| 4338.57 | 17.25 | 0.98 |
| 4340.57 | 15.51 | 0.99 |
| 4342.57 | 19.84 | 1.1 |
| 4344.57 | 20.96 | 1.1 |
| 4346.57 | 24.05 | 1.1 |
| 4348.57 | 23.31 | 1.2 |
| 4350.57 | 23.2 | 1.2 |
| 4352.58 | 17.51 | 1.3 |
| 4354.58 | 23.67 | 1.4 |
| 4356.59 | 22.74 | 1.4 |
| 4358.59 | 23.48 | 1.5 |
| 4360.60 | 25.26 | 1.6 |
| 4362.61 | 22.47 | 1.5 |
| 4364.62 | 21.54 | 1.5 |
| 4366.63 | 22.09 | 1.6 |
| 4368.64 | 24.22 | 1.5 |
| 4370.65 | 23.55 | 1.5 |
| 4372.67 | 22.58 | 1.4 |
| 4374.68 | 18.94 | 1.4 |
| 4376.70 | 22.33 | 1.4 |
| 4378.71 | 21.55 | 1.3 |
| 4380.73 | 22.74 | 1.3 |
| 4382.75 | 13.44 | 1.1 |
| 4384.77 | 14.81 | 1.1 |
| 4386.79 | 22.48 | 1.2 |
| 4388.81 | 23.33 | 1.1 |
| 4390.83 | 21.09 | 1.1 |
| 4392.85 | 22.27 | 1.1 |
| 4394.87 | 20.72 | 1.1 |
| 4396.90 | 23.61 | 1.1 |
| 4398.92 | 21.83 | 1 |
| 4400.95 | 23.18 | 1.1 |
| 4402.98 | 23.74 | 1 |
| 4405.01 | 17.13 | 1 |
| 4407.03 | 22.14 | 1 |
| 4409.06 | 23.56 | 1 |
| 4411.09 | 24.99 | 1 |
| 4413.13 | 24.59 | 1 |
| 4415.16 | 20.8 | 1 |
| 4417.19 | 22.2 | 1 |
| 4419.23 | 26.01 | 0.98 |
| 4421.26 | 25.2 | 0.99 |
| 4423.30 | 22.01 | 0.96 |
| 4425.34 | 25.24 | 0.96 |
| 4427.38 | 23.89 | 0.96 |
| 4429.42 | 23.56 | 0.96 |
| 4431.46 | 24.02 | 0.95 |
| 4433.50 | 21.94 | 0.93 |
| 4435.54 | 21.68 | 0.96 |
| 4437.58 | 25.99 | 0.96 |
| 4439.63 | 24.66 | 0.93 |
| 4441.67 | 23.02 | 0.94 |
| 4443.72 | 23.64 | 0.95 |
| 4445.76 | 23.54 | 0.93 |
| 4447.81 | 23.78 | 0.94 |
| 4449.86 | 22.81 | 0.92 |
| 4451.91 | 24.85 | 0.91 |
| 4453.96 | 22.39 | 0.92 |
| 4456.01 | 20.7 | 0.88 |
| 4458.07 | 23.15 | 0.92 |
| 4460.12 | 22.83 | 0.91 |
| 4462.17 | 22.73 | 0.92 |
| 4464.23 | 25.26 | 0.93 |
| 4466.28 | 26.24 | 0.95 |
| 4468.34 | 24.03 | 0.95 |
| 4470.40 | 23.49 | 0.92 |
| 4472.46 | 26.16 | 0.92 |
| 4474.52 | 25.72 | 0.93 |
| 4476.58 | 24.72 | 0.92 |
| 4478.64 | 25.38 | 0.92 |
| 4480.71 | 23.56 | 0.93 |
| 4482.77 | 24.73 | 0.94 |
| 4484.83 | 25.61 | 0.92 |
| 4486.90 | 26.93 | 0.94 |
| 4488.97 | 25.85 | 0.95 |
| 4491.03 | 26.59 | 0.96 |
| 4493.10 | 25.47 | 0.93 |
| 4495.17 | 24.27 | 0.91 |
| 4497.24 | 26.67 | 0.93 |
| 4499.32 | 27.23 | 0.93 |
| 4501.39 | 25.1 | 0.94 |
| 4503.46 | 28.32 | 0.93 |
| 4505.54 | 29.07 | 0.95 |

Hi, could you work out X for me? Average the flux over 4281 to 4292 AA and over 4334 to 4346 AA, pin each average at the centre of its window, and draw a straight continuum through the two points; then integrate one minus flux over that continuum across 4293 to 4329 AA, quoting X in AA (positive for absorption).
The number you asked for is 3.56 AA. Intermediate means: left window 19.3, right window 20.2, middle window 17.8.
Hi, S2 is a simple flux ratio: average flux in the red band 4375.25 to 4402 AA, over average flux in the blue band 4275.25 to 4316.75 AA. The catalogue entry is 1.19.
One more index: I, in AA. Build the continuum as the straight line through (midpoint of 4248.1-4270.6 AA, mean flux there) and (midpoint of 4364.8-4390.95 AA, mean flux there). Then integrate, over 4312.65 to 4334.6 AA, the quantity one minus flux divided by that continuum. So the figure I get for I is -1.2 AA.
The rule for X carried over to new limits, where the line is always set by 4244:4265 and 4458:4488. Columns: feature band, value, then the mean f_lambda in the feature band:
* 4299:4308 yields 3.1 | 14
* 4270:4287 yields 1.2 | 19.3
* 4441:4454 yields 0.4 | 23.5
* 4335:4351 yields 0.8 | 20.9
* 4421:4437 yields 0.3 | 23.4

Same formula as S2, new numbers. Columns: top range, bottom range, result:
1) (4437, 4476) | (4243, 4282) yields 1.20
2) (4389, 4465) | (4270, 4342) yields 1.23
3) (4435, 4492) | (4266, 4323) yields 1.32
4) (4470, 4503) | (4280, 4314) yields 1.52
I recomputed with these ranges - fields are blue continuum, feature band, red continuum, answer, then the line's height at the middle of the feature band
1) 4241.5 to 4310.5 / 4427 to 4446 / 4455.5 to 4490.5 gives 0.0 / 23.5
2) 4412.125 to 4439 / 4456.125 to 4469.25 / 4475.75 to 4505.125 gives 0.6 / 24.9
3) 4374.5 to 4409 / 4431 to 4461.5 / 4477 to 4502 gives 0.4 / 23.6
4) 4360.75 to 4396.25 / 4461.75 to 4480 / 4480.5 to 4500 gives 0.1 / 25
